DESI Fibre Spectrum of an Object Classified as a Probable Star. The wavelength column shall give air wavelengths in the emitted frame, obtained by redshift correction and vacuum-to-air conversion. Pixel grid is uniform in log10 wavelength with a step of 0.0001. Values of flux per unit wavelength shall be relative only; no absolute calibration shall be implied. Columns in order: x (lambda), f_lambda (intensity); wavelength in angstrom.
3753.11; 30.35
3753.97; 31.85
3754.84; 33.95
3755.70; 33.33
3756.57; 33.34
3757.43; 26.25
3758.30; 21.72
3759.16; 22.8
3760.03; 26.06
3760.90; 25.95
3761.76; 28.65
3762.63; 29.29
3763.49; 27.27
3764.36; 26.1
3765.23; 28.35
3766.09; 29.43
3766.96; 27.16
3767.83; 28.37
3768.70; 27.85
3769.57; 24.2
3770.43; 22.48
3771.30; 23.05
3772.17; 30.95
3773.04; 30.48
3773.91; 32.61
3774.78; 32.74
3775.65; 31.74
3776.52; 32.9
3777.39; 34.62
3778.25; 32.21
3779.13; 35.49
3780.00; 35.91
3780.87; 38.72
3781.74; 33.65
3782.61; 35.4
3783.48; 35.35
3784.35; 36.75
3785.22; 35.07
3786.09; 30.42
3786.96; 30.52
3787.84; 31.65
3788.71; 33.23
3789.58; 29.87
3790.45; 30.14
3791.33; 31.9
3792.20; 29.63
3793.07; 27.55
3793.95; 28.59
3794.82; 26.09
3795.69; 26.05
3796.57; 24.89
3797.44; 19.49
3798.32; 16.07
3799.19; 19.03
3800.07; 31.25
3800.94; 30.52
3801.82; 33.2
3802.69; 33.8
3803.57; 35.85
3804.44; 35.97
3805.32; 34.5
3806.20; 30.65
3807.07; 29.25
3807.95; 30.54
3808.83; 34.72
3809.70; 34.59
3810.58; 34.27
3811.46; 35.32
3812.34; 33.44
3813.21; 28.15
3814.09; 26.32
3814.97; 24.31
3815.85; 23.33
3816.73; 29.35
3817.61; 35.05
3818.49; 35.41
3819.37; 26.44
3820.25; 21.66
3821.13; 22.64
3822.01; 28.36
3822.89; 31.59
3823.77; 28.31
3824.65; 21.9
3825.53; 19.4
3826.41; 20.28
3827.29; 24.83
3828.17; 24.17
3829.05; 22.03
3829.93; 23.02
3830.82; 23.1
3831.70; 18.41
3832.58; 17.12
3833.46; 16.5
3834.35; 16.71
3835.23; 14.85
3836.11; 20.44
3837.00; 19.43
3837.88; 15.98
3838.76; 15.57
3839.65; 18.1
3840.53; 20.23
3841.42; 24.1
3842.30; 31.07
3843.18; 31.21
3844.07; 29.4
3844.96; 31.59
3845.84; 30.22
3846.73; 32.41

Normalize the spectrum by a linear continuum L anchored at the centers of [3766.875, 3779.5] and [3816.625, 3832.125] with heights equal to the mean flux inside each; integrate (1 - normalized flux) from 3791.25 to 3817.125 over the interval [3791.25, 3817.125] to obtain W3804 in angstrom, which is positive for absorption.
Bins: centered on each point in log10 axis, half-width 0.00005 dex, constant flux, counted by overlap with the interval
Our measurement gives -2.2 angstrom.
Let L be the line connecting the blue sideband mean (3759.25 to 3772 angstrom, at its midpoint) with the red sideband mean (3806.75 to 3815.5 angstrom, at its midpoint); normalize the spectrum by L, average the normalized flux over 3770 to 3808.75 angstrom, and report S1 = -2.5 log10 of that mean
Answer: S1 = -0.07 mag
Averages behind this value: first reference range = 26.7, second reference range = 31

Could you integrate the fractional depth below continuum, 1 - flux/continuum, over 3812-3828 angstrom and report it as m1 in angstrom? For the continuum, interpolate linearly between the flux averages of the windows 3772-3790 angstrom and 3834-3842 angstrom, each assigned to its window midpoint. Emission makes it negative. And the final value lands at -2.26 angstrom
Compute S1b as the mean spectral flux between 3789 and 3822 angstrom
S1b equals 29.2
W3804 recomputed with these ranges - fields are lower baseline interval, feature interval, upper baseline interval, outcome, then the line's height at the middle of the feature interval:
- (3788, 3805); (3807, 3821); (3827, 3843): -2.8 angstrom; 24.9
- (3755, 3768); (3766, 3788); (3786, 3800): -3.3 angstrom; 27.5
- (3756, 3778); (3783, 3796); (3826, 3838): -2.8 angstrom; 25.3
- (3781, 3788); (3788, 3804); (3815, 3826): 1.7 angstrom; 31.6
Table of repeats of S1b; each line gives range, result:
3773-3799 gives 30.9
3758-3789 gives 30.3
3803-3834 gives 27.4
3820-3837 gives 21.8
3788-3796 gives 29.4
